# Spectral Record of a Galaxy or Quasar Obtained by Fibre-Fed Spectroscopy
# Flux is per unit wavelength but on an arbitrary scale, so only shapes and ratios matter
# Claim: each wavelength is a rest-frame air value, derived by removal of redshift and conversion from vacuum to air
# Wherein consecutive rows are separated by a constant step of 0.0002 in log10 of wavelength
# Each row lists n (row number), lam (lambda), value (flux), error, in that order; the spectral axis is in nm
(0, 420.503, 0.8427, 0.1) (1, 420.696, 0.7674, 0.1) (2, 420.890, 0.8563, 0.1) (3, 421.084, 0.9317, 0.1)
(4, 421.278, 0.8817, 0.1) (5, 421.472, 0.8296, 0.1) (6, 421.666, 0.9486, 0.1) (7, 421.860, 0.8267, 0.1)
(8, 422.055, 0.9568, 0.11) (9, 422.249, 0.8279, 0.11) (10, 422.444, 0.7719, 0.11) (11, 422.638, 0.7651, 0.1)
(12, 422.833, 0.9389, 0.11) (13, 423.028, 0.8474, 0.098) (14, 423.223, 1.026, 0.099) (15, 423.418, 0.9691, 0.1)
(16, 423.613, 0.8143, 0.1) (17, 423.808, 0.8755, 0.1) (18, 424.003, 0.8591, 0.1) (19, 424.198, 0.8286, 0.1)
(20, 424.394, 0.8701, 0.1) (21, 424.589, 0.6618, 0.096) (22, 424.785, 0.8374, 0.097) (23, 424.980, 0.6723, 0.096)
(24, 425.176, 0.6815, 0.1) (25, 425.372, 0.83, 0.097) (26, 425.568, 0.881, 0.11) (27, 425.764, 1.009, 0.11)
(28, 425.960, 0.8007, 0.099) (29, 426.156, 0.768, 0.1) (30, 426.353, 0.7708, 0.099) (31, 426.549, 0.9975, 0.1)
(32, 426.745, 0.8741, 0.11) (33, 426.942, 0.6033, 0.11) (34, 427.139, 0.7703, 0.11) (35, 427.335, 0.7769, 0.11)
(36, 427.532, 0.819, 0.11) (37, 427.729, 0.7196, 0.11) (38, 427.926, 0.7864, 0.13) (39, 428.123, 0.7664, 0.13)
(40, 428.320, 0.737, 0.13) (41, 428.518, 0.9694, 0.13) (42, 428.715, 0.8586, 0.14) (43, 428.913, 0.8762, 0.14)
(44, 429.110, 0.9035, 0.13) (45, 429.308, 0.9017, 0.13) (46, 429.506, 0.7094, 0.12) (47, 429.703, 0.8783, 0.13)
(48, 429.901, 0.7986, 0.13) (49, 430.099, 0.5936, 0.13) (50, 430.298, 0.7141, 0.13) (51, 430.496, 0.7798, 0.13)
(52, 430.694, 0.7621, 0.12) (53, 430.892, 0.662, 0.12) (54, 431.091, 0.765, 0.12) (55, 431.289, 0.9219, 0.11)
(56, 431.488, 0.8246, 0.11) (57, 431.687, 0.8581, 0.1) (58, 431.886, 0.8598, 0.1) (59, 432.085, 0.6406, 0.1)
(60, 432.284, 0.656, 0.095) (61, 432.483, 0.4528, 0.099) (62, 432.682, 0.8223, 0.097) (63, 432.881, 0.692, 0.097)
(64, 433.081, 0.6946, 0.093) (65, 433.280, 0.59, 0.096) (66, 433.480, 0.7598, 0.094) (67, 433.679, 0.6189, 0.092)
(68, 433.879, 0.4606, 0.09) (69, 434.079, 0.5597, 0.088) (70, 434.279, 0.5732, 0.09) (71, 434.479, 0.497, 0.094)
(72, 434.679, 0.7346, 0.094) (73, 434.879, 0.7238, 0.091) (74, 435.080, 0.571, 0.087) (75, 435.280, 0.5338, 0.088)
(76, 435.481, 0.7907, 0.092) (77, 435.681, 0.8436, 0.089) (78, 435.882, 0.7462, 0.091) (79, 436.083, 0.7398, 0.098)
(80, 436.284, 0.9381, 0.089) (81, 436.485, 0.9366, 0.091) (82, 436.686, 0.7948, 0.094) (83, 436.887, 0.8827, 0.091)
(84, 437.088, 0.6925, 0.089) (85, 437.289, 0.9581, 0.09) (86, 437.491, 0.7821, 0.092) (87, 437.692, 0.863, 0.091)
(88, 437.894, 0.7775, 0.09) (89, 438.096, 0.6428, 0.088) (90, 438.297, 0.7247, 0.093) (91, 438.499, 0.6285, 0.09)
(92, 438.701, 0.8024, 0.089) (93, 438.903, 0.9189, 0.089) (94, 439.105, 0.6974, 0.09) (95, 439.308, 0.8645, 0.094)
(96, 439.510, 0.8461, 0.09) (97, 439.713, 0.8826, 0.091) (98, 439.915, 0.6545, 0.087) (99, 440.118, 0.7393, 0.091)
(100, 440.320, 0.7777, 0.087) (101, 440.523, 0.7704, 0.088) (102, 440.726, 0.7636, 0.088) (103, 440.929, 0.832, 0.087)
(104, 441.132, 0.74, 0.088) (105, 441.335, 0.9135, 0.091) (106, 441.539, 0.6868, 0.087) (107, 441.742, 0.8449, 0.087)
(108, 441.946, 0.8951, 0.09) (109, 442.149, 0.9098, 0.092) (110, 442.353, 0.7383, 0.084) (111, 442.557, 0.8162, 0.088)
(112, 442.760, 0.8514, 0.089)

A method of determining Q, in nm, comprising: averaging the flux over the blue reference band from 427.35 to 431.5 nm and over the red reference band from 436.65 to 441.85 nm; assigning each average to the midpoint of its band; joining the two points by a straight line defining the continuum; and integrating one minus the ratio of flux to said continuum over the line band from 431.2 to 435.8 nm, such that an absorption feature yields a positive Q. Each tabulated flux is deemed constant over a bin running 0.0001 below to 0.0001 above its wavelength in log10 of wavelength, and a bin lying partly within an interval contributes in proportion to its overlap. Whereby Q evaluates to 0.65 nm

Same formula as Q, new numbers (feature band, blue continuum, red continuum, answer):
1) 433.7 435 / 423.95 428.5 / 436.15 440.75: 0.33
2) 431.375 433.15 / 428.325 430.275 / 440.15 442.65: 0.20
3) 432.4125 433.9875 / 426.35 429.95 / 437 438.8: 0.30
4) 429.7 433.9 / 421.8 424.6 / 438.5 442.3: 0.57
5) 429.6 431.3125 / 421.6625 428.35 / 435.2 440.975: 0.11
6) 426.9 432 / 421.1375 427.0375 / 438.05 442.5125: 0.18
